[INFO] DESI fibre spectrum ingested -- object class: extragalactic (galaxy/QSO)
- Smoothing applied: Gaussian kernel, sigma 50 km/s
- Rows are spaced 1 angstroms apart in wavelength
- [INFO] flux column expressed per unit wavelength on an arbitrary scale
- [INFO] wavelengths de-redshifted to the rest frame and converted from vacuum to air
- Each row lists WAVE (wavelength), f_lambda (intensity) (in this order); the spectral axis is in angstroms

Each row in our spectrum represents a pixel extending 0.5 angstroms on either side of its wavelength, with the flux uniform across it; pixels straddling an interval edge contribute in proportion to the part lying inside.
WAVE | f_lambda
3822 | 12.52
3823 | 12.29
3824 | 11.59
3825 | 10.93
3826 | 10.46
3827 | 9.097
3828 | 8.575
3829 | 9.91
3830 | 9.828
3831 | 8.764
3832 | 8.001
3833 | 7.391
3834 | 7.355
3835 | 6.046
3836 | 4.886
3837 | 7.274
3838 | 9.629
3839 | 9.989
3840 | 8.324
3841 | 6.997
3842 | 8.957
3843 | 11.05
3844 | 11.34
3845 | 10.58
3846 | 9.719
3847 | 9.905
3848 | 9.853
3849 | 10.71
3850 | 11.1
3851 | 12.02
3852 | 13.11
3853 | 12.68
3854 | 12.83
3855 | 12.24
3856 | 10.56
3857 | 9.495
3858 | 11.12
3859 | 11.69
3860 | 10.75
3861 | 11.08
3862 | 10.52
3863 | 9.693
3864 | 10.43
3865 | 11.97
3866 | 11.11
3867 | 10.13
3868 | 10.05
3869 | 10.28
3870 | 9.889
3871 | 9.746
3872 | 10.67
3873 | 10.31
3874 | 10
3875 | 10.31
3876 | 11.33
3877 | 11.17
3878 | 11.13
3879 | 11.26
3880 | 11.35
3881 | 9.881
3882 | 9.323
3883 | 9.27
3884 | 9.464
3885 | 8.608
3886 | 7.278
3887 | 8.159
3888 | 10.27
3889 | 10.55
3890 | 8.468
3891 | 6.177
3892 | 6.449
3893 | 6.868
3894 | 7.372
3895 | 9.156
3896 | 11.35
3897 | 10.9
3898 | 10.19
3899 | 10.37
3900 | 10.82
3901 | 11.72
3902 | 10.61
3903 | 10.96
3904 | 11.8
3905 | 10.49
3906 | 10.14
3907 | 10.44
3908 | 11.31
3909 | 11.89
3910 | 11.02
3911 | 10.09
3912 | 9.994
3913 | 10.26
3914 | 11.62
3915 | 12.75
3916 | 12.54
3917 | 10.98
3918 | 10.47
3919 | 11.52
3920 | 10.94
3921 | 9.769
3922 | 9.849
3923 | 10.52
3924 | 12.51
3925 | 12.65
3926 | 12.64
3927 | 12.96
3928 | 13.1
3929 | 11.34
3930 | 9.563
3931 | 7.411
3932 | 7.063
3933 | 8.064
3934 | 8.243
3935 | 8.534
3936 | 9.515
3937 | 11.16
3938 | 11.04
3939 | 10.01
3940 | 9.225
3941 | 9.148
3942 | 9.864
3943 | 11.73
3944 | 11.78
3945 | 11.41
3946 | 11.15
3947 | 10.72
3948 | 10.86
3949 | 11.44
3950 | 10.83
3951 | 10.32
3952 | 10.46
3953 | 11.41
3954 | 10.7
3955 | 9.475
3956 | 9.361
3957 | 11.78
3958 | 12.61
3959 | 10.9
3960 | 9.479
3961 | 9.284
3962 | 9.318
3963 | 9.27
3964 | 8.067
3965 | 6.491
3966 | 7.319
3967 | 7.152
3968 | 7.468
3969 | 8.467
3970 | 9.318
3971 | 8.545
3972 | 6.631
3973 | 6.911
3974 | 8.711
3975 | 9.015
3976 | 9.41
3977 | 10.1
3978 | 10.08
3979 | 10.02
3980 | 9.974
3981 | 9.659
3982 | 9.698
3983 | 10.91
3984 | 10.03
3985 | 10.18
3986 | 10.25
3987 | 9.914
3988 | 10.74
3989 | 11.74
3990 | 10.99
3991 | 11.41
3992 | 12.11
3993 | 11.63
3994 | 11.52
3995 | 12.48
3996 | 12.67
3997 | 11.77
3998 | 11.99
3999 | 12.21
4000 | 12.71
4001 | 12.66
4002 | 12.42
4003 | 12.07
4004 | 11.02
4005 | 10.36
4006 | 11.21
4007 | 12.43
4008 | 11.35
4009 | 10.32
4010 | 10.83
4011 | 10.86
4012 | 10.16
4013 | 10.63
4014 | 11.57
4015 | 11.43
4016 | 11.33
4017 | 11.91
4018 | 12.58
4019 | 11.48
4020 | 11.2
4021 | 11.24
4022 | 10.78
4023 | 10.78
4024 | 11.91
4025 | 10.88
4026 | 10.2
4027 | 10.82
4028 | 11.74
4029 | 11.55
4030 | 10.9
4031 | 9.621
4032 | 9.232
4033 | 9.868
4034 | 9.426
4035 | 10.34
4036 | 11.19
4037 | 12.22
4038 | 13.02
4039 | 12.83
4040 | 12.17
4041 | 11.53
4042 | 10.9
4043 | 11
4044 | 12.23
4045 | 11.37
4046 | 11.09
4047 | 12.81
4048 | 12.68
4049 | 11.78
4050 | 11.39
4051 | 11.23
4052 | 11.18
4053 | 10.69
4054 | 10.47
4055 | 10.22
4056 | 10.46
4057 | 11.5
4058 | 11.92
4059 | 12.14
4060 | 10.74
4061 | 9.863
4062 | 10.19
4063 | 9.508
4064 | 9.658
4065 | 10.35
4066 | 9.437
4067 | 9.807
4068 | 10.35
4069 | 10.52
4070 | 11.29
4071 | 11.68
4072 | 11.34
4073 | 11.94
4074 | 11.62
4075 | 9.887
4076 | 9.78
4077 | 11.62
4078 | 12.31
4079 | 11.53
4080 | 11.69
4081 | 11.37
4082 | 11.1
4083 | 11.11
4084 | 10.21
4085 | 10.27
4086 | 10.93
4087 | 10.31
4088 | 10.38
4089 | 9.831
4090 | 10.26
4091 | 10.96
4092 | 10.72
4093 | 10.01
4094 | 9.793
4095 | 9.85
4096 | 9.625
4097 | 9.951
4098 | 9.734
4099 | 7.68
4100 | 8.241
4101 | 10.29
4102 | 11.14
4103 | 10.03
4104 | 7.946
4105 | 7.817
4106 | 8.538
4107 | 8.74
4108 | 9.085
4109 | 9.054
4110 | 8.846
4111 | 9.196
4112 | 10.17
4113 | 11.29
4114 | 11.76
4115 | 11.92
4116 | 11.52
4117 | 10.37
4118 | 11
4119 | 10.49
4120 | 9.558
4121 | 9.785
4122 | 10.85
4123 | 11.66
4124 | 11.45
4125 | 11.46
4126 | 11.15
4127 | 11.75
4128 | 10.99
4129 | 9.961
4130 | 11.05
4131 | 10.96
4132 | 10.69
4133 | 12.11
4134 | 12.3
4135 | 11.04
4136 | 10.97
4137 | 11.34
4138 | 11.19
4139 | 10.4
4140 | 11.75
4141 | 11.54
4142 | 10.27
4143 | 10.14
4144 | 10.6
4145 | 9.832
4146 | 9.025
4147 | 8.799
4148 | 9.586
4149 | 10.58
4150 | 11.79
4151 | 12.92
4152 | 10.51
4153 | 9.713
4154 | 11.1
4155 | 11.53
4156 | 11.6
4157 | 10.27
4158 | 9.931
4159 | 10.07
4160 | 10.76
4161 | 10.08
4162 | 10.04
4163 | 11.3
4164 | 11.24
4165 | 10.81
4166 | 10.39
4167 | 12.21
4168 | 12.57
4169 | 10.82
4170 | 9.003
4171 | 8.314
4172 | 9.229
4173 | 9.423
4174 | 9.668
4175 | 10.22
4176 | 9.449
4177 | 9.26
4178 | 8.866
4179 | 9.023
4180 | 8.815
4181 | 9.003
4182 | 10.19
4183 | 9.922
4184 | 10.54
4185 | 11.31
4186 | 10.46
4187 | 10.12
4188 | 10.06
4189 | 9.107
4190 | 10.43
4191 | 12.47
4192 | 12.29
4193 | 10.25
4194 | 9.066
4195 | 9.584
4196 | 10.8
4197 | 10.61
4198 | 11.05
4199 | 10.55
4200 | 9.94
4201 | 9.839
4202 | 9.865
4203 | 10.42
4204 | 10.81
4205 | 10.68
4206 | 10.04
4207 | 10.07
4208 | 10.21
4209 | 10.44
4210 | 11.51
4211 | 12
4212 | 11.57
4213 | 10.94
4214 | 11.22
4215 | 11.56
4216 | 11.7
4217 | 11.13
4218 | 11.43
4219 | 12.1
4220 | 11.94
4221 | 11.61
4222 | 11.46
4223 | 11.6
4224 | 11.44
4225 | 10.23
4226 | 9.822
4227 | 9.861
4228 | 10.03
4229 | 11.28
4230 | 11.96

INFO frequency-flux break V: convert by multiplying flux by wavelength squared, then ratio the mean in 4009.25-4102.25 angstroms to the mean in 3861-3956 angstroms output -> 1.13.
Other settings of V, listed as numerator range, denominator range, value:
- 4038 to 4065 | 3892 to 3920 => 1.14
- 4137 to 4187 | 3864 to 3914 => 1.18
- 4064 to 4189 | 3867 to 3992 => 1.14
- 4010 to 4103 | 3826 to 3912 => 1.20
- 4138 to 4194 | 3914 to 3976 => 1.15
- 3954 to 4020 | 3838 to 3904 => 1.09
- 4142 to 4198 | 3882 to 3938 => 1.15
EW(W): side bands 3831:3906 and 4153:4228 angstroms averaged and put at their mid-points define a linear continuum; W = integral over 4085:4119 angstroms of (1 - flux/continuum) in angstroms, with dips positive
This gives 1.4 angstroms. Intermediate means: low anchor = 9.92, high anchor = 10.5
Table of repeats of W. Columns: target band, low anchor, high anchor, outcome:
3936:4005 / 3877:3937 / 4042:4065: 1.8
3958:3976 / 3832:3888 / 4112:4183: 3.0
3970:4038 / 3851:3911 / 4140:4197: -3.3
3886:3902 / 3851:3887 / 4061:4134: 2.0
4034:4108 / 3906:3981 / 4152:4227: -2.5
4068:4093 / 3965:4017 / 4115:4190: -1.0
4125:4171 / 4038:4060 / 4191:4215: 0.7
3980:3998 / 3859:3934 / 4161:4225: -1.1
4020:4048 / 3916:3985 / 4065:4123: -2.9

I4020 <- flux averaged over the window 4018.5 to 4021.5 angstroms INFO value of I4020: 11.3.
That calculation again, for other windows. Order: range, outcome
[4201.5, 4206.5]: 10.4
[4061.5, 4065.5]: 9.93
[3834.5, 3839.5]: 7.56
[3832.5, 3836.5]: 6.42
